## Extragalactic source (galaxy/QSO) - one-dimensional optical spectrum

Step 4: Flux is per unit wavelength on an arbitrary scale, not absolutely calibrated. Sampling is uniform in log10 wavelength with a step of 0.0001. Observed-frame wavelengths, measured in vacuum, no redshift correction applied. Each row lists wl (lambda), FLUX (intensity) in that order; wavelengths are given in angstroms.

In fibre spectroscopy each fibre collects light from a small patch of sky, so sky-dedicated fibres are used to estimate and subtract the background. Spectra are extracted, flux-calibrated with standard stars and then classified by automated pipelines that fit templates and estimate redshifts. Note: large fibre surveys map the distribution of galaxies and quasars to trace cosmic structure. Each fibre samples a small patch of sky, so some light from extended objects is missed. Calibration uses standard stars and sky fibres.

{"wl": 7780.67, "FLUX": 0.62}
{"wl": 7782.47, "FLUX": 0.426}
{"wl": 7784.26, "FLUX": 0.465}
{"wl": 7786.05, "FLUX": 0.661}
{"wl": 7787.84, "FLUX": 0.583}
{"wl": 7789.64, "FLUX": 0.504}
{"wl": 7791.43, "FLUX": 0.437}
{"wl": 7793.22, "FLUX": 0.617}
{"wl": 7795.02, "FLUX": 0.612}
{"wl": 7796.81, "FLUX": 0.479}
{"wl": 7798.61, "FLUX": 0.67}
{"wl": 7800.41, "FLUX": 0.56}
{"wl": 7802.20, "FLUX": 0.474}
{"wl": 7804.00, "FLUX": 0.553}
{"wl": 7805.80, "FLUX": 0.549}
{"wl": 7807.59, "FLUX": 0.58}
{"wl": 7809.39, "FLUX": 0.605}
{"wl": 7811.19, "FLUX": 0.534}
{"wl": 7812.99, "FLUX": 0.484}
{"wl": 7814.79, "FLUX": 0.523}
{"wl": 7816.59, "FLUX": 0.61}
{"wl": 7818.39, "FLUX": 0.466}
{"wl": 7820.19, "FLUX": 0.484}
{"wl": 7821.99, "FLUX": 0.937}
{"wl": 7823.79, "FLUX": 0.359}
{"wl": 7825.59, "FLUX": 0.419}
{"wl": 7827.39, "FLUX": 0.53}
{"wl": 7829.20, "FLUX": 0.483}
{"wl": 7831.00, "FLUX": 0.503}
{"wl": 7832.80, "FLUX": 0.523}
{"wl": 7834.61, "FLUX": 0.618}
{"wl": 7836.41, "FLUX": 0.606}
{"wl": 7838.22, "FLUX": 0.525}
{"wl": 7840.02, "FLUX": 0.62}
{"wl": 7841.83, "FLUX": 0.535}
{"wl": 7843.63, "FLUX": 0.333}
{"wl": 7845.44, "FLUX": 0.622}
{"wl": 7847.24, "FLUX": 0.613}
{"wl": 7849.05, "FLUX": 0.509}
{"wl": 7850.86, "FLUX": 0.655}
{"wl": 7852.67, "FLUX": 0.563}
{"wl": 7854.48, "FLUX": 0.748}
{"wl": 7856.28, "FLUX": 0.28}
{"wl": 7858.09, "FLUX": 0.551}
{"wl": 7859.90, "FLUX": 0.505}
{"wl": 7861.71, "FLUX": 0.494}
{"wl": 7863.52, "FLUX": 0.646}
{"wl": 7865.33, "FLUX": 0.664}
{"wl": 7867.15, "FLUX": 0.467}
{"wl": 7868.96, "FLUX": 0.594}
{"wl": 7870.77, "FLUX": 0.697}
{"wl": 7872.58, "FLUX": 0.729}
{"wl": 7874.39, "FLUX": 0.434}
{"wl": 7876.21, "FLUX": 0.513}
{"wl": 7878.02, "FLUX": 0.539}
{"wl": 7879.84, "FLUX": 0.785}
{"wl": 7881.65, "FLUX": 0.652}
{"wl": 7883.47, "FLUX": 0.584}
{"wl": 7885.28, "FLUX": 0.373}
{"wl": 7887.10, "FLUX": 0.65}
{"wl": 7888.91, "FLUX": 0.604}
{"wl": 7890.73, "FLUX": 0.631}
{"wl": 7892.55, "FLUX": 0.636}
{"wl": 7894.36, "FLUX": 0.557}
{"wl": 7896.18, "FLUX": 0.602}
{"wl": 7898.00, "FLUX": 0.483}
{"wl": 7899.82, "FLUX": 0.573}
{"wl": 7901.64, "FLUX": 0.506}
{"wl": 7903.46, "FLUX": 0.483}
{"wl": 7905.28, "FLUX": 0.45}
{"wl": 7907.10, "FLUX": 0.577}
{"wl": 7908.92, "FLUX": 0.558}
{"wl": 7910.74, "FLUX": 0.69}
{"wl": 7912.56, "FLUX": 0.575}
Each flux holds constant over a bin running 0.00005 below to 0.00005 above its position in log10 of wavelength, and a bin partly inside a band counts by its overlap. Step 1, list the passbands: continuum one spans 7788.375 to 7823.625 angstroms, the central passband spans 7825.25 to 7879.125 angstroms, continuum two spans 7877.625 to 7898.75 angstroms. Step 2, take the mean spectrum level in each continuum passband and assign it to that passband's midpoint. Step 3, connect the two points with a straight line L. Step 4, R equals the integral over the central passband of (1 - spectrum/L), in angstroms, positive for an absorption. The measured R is 2.3 angstroms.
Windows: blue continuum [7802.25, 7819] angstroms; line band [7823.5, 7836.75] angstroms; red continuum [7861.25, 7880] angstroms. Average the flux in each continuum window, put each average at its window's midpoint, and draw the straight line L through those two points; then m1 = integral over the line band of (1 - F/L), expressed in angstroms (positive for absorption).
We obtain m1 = 1.21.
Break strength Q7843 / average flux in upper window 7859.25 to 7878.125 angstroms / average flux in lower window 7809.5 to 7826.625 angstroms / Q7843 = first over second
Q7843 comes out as 1.1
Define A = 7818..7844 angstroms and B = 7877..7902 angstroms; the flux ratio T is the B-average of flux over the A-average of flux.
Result 1.09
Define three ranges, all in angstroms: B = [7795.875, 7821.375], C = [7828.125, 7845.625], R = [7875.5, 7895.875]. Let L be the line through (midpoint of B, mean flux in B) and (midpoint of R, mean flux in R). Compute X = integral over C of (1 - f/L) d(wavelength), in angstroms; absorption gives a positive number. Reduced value 0.9 angstroms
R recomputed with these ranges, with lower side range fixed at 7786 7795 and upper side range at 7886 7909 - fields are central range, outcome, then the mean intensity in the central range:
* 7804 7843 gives 0.8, 0.546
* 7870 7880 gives -0.8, 0.602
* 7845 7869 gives -0.2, 0.563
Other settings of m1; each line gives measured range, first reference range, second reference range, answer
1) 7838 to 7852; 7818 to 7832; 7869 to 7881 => 0.21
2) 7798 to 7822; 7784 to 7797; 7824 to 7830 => -2.60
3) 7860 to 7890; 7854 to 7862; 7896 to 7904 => -4.32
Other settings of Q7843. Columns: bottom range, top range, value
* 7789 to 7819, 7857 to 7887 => 1.06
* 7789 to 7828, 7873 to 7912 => 1.04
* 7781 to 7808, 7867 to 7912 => 1.06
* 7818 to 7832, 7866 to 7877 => 1.09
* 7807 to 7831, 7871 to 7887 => 1.09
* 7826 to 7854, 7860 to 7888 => 1.06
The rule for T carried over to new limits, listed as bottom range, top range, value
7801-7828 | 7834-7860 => 1.02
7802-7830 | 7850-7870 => 1.04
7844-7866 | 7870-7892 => 1.06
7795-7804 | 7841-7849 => 0.95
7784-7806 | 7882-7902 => 1.03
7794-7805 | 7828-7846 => 0.96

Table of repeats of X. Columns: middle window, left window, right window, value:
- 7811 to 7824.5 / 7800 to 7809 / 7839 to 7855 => 0.0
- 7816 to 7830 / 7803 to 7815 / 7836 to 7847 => 0.3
